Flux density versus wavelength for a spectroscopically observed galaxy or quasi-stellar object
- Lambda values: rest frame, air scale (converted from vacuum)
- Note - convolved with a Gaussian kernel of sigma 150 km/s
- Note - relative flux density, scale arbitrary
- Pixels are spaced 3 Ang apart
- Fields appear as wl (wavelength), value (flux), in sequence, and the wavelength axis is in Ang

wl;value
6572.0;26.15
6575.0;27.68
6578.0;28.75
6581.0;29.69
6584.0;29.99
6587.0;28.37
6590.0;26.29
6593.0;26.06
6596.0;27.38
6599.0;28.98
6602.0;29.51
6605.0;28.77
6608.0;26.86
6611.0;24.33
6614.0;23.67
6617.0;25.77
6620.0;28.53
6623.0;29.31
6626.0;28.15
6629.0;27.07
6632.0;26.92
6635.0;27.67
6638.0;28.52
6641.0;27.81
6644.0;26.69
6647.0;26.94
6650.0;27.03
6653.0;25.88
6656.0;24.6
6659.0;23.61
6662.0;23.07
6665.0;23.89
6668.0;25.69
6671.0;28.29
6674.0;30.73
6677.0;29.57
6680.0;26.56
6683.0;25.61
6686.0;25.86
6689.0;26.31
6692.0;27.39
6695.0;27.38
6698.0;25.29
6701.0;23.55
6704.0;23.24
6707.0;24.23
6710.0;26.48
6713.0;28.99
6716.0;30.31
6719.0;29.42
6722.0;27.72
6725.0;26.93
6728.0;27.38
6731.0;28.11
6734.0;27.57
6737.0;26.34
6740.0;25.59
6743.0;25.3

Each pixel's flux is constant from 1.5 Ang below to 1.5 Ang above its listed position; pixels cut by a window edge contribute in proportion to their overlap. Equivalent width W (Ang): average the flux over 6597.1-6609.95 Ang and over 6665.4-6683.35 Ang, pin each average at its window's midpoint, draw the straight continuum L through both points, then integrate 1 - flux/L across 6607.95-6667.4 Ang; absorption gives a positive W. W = 3.65 Ang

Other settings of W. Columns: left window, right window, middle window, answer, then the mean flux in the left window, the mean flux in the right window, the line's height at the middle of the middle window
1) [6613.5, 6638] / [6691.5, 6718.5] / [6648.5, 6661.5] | 0.9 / 27.4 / 26.4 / 27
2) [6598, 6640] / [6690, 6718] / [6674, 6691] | -0.3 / 27.4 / 26.4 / 26.6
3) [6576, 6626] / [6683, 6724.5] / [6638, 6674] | 1.3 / 27.7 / 26.6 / 27.1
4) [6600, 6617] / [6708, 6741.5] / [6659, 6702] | 1.5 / 26.6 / 27.7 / 27.3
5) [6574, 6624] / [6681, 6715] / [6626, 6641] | -0.3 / 27.6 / 25.9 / 27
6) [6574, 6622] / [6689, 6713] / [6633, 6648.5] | -0.4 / 27.6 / 25.7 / 26.8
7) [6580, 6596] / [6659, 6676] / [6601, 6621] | 0.6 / 28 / 26.2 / 27.5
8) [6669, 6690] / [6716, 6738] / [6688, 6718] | 1.4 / 27.5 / 27.9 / 27.7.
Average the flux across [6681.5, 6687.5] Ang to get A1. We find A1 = 25.7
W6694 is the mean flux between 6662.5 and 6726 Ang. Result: 26.8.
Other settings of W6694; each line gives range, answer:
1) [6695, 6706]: 24.5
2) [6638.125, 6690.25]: 26.4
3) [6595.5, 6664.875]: 26.8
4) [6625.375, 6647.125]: 27.5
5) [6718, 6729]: 27.8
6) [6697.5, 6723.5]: 26.6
